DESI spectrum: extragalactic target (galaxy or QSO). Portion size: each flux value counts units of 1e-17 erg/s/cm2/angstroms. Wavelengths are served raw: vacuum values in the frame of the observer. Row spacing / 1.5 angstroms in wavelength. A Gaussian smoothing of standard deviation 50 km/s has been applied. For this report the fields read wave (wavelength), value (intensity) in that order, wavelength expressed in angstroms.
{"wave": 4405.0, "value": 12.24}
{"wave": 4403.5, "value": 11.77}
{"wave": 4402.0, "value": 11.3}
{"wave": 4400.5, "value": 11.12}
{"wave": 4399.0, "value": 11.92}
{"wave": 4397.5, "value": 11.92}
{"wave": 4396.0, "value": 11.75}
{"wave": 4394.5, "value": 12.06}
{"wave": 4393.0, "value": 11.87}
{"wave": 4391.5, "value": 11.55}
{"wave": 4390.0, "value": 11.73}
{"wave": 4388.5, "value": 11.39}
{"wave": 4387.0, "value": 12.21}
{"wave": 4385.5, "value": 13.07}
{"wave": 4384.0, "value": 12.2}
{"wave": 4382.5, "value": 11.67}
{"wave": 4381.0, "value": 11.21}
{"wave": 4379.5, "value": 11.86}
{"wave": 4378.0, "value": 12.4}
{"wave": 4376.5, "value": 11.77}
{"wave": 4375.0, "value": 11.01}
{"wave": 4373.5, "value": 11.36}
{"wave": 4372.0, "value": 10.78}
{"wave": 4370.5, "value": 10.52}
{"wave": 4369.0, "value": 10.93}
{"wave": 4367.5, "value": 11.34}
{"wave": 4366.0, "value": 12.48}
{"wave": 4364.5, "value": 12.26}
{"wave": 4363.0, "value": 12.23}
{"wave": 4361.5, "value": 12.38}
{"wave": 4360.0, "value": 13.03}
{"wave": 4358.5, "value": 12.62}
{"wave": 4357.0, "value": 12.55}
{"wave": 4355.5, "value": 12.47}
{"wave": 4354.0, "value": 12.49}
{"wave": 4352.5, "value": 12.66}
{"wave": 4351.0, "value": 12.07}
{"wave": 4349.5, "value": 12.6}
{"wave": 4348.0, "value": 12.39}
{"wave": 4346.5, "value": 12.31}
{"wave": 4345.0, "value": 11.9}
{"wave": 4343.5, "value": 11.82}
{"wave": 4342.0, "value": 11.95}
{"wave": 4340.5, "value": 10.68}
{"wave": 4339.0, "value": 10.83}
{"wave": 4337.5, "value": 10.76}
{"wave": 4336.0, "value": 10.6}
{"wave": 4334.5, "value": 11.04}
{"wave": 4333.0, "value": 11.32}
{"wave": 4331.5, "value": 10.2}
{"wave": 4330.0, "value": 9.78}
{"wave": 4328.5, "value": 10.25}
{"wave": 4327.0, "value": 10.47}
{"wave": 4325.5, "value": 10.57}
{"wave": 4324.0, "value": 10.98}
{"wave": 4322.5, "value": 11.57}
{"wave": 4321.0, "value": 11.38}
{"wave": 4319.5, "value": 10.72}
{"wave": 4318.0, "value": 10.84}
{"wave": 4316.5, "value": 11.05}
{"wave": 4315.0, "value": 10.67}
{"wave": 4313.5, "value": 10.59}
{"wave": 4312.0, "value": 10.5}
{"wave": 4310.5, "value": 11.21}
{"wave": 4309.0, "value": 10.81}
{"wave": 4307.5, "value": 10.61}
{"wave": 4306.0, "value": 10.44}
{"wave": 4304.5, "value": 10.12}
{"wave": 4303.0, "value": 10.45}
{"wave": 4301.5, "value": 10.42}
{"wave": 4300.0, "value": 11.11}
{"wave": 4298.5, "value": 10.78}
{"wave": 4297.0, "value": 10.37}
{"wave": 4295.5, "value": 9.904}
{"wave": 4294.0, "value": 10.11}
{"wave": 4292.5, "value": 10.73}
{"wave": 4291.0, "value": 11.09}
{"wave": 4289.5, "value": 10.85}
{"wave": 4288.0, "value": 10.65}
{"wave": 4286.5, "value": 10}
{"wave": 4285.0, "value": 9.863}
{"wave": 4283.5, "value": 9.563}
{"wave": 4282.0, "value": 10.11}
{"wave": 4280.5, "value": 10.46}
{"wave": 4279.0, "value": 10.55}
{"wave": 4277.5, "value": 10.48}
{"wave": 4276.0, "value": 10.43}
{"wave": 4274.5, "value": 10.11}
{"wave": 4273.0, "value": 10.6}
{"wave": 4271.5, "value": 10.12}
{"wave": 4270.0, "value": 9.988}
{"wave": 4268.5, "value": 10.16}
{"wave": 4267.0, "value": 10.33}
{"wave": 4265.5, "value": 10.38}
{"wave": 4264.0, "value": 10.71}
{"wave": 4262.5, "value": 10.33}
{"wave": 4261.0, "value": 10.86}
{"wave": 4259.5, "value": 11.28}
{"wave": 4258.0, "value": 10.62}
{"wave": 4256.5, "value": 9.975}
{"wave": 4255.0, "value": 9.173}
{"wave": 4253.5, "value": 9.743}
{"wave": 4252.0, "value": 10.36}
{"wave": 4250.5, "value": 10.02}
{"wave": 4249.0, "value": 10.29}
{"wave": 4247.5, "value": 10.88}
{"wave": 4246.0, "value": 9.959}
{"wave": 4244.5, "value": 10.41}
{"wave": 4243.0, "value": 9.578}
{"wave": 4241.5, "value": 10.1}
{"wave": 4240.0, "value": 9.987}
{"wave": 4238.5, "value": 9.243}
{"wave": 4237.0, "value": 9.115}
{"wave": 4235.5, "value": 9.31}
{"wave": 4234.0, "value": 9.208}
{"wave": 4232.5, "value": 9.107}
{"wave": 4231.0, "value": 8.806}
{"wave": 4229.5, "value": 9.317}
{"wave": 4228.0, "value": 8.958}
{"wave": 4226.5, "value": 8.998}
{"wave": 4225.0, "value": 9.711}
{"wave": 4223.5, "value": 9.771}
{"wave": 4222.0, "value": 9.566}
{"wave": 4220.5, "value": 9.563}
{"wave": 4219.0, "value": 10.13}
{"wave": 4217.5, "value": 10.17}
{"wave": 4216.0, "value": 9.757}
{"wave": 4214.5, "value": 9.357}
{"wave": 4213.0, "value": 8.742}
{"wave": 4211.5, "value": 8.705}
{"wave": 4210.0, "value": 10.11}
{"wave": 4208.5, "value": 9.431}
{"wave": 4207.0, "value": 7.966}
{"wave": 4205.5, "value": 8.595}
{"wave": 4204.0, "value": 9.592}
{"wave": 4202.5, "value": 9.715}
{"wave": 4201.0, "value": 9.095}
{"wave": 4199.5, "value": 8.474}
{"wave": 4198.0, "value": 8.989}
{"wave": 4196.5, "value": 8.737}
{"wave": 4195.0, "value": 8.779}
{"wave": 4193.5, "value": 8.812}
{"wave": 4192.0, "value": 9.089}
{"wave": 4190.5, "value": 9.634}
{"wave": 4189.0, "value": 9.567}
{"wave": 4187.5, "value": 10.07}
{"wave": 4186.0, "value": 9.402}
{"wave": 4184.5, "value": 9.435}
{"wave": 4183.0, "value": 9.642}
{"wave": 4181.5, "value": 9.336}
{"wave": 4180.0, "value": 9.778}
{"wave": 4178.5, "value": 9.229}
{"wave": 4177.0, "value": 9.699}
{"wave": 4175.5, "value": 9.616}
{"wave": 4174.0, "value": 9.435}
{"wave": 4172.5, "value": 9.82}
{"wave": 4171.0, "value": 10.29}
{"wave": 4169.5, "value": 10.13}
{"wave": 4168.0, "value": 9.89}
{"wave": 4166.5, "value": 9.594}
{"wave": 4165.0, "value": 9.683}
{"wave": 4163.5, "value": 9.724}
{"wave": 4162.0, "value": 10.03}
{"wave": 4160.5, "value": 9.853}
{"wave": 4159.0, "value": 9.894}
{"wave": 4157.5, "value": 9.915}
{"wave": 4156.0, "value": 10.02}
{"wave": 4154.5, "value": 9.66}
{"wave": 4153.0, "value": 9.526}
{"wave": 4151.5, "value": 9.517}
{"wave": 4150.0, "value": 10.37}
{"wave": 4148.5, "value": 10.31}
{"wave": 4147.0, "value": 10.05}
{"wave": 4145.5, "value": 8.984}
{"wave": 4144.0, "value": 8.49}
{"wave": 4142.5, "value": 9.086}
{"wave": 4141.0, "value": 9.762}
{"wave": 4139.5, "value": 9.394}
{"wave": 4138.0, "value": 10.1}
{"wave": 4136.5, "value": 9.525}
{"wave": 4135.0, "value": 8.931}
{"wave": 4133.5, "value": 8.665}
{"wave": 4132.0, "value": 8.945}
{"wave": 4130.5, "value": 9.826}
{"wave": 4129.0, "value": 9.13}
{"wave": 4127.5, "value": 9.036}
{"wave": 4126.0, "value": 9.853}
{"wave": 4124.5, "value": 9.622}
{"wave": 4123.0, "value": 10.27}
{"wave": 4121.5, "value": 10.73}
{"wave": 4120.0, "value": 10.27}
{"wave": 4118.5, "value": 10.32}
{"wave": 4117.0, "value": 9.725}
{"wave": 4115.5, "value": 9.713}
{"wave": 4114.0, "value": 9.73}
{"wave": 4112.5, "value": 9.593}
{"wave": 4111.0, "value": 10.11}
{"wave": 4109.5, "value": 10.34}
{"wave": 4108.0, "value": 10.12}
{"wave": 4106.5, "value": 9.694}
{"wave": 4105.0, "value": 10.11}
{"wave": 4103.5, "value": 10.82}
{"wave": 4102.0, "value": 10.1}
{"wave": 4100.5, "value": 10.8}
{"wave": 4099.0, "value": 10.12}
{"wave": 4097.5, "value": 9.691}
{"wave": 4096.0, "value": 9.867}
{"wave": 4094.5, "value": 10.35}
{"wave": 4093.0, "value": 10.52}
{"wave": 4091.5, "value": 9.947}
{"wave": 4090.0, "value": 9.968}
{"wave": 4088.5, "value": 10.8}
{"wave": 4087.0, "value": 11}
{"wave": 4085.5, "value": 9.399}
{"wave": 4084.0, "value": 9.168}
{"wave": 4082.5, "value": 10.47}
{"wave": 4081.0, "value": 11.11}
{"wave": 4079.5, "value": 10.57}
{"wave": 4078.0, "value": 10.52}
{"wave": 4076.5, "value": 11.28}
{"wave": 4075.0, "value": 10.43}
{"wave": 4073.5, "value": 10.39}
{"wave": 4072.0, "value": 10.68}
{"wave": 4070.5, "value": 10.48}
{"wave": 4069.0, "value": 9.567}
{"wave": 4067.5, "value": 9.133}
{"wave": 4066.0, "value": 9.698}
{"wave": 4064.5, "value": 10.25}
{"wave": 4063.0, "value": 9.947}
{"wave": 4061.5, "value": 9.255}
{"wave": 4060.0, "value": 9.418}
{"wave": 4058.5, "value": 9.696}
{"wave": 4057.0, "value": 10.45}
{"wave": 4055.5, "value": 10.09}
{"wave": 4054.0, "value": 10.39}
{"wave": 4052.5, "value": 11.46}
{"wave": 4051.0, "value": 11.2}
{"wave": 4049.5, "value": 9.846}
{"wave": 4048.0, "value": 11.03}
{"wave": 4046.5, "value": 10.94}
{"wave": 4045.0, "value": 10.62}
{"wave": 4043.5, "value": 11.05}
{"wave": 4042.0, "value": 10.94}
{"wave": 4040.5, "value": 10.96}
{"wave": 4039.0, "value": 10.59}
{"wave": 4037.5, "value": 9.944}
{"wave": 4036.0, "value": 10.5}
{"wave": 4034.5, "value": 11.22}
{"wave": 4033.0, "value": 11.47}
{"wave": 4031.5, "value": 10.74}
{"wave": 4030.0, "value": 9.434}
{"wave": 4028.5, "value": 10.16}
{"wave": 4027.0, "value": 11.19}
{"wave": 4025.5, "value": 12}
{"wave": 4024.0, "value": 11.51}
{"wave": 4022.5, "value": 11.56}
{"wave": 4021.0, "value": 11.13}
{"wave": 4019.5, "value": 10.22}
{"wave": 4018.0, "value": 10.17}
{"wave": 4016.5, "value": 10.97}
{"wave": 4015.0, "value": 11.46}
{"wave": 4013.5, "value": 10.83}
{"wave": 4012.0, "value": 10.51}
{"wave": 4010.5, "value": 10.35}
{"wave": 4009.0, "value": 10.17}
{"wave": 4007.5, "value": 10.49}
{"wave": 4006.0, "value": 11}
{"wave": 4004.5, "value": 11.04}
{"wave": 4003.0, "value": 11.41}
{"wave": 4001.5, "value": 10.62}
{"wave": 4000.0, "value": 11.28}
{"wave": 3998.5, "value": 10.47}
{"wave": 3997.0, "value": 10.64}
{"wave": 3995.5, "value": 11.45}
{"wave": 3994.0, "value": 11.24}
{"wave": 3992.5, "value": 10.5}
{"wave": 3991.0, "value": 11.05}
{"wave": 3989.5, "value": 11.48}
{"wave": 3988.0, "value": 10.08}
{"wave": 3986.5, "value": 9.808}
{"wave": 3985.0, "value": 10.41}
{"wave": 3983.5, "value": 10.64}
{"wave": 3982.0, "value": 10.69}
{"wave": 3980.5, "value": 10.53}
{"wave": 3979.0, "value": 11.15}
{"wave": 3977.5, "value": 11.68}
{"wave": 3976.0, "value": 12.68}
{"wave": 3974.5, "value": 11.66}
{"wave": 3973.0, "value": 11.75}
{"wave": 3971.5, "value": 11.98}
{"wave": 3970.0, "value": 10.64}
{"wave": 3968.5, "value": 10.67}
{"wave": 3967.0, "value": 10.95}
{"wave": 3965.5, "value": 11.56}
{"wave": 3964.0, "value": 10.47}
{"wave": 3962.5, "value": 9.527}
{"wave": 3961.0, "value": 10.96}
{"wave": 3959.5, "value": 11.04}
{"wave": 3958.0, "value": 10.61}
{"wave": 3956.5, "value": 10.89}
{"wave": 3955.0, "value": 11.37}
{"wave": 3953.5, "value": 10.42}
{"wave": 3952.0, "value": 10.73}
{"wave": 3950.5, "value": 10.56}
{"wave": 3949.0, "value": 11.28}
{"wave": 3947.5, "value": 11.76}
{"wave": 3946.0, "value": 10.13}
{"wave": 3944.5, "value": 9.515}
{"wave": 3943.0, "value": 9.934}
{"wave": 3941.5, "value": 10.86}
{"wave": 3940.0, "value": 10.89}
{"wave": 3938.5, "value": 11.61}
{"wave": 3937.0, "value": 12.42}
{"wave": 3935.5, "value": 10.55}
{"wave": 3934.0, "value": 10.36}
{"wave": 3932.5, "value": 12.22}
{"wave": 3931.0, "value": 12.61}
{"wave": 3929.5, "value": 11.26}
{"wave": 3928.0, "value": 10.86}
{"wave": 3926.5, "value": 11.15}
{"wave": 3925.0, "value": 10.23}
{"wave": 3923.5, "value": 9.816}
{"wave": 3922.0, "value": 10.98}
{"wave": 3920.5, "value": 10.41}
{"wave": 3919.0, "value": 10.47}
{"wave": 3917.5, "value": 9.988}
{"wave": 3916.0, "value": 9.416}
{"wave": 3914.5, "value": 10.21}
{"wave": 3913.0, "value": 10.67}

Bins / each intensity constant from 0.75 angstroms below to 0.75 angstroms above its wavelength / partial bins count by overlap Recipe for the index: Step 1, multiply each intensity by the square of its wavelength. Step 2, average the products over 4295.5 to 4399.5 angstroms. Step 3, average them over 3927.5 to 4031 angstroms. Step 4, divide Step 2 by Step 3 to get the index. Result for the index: 1.2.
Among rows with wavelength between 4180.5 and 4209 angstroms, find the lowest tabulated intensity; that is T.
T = 7.966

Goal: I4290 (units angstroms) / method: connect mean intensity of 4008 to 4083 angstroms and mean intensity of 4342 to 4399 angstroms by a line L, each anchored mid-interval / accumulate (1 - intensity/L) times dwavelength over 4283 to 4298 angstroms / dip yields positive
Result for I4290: 1.7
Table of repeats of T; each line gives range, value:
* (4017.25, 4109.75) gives 9.133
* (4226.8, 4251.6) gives 8.806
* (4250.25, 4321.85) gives 9.173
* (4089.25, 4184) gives 8.49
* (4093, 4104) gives 9.691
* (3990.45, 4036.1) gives 9.434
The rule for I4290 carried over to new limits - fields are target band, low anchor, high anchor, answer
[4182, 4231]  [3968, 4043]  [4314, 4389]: 8.59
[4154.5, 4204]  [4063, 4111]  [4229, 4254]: 1.95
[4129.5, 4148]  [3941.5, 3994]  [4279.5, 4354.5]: 2.64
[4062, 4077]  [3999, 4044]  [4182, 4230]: 0.40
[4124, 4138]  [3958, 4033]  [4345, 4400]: 2.44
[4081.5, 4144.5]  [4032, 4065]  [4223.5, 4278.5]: 2.87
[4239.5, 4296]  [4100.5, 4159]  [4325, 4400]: 3.14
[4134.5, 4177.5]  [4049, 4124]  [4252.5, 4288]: 2.16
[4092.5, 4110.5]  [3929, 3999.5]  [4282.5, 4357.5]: 1.26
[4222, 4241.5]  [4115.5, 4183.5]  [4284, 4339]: 1.59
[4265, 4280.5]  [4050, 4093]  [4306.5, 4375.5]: 1.08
